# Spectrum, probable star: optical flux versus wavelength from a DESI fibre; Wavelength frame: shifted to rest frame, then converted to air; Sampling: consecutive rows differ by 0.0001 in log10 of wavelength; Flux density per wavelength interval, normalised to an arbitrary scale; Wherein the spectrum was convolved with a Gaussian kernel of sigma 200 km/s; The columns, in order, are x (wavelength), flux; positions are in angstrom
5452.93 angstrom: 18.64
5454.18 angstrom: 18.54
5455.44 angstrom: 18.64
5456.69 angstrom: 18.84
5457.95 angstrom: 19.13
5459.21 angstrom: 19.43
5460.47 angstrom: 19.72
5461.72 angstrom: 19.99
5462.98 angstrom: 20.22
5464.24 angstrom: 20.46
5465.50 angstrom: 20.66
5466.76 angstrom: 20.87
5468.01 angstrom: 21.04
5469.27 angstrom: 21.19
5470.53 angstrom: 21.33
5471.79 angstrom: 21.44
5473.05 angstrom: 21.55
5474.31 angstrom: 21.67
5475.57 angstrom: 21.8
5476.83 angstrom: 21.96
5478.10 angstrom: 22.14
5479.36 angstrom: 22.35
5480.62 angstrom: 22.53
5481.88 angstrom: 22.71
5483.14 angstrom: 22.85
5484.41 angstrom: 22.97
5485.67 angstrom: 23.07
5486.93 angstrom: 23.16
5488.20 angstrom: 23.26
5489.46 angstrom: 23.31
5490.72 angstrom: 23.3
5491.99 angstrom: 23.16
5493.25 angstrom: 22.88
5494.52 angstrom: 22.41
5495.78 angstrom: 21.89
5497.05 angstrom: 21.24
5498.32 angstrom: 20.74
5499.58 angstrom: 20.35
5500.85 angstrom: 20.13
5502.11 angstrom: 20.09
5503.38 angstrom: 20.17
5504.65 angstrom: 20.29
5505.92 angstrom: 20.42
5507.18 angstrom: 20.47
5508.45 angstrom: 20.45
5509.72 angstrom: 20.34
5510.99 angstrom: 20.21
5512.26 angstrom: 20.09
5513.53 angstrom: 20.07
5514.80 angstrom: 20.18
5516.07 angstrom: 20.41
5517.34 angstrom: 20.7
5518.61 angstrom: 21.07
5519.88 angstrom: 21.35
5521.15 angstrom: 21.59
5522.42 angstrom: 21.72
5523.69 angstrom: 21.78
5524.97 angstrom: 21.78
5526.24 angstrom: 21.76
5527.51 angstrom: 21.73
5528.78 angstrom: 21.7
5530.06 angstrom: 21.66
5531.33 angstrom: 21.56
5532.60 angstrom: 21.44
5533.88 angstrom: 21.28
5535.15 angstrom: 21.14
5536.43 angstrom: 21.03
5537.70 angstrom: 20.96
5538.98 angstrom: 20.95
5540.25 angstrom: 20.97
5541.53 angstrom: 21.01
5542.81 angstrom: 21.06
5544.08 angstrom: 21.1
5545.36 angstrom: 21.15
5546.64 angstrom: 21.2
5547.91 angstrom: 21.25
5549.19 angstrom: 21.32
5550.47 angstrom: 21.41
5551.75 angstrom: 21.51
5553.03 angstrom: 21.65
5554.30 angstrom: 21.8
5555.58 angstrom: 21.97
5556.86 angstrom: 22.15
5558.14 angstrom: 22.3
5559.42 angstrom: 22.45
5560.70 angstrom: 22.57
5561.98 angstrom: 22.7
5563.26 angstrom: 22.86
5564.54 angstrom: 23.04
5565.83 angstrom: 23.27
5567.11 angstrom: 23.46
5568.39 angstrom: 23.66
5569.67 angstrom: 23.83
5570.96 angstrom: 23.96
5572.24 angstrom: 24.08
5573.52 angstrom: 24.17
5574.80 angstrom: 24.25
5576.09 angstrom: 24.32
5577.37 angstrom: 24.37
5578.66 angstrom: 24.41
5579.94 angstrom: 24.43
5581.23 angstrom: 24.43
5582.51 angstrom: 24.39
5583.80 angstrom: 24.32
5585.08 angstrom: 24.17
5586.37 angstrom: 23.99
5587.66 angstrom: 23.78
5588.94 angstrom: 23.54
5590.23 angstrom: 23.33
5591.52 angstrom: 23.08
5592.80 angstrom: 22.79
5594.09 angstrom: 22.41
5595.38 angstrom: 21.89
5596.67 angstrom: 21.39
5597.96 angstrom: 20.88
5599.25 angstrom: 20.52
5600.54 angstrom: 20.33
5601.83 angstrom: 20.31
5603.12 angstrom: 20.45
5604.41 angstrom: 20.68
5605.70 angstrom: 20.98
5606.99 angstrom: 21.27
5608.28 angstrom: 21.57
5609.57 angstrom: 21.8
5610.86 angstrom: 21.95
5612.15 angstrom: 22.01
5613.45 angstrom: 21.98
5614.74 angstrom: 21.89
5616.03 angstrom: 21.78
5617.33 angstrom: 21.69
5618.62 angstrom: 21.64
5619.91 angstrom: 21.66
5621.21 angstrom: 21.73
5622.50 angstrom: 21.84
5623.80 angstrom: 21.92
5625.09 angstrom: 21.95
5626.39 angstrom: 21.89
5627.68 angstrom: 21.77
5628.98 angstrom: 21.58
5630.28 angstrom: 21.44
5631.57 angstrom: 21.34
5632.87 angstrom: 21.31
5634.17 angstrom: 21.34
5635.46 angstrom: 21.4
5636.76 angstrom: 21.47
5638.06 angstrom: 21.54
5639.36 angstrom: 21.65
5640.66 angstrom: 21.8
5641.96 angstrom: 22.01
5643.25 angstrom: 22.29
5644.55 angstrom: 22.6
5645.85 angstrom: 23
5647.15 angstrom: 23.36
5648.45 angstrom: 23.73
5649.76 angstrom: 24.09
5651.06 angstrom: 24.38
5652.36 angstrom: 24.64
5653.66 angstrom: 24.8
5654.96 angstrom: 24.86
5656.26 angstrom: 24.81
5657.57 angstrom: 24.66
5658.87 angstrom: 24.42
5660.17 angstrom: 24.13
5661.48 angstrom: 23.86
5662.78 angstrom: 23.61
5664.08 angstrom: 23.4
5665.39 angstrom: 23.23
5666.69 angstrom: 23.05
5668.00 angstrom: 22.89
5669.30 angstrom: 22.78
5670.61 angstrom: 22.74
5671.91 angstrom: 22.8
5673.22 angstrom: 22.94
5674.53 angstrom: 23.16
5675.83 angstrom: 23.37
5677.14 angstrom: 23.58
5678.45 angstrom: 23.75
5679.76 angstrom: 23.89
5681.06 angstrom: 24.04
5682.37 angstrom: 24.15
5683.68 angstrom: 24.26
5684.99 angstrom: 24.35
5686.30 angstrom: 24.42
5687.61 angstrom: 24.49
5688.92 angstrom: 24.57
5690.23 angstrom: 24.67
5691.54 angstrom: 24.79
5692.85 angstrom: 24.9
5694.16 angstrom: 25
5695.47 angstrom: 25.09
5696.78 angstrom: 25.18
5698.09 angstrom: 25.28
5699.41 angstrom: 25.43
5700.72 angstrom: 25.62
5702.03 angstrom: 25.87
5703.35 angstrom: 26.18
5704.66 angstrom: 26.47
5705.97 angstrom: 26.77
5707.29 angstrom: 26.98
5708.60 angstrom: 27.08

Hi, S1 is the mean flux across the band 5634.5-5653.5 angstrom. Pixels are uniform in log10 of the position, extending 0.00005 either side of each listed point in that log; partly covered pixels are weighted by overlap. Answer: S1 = 22.7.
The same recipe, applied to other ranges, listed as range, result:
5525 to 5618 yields 22.3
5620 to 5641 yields 21.6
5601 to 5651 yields 21.8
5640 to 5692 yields 23.7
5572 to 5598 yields 23.6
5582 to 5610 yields 22.2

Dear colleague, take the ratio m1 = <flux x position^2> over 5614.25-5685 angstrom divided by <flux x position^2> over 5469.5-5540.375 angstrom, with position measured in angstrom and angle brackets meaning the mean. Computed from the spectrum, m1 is 1.12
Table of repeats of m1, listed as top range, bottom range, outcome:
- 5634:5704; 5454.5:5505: 1.19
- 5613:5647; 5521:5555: 1.05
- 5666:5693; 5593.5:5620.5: 1.14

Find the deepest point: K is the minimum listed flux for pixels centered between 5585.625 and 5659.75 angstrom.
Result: 20.31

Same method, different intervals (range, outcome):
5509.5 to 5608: 20.07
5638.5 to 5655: 21.65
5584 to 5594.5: 22.41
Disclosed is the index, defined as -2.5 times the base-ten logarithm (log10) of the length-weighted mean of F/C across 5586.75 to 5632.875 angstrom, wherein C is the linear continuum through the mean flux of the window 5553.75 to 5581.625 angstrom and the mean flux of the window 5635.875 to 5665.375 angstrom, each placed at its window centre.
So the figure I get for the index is 0.08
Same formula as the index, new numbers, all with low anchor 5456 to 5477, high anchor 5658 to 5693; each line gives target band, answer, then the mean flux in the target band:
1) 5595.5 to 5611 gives 0.08 mag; 21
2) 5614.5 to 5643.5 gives 0.07 mag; 21.7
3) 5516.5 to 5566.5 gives 0.01 mag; 21.6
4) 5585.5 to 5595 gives -0.04 mag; 23.3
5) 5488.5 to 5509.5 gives -0.01 mag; 21.3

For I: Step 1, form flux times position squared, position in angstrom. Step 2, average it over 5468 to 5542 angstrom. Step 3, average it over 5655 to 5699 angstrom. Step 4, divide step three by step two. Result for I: 1.2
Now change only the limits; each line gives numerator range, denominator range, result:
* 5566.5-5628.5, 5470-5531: 1.08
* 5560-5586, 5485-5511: 1.14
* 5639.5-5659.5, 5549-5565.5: 1.10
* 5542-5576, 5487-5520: 1.09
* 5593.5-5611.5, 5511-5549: 1.03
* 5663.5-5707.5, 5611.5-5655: 1.12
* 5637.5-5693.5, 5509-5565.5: 1.16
